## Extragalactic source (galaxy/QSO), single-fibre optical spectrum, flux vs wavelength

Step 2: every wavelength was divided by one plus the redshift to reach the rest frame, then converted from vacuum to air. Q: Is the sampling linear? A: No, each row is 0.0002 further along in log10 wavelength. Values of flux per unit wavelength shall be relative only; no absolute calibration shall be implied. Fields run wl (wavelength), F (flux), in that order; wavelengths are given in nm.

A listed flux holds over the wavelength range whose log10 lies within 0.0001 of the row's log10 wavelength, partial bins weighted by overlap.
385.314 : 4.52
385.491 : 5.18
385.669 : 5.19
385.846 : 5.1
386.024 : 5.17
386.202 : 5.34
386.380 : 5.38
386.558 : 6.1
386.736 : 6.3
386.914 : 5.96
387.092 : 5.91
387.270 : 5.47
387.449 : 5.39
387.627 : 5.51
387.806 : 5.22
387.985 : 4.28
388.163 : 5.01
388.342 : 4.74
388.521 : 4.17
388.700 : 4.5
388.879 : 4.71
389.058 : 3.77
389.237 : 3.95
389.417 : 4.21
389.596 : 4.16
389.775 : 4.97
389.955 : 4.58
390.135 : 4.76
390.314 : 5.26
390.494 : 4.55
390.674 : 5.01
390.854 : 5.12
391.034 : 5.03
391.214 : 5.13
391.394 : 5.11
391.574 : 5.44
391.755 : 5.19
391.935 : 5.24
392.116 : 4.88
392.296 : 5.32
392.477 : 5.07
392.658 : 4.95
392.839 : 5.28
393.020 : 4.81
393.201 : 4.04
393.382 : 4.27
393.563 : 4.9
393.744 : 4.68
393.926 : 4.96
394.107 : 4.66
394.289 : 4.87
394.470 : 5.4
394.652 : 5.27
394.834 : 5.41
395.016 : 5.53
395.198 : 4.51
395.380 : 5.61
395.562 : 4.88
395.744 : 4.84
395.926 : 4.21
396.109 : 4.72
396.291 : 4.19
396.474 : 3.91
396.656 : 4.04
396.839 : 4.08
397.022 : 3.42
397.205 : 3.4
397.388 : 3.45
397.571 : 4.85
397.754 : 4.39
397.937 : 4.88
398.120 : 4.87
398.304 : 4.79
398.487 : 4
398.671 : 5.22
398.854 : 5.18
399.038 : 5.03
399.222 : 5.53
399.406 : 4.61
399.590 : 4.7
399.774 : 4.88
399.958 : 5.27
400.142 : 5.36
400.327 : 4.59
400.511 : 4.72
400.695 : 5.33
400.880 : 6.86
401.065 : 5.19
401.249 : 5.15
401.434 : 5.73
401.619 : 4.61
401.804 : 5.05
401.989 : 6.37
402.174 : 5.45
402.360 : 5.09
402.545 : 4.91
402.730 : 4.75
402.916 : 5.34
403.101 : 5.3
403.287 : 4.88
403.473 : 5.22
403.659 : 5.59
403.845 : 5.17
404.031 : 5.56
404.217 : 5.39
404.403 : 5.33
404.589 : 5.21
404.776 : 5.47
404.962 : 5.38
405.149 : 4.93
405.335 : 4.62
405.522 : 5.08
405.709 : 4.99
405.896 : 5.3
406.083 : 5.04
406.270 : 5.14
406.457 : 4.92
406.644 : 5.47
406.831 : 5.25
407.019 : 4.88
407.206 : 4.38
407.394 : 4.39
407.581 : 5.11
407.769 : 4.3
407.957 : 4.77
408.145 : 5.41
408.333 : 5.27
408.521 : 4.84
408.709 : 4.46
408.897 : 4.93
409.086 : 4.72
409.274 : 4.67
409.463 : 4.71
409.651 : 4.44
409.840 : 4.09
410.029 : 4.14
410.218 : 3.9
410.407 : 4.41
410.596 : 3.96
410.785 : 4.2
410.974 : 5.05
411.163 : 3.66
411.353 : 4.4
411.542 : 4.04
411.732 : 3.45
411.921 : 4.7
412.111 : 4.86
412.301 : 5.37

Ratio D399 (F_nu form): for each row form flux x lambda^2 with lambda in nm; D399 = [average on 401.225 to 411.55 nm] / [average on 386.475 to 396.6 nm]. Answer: 1.07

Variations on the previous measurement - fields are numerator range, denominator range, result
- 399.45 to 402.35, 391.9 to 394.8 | 1.11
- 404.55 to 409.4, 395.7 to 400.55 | 1.14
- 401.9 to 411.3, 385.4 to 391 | 1.08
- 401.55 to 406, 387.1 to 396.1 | 1.13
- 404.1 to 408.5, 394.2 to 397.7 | 1.17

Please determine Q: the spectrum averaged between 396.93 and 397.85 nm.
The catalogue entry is 3.91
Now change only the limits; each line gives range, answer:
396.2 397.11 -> 3.93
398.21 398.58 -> 4.39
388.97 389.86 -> 4.21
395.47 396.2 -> 4.67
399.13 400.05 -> 5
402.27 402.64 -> 5.01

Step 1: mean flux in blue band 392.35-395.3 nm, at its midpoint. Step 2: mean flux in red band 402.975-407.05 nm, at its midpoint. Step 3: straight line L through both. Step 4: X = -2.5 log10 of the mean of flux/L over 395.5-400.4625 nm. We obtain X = 0.10 mag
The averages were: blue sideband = 4.92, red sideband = 5.19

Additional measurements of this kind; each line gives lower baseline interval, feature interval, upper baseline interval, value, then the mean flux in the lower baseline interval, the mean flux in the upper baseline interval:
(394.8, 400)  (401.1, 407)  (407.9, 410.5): -0.13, 4.62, 4.62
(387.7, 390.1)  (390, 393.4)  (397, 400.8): -0.10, 4.49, 4.72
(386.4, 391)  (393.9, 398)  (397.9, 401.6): 0.10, 4.95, 5.09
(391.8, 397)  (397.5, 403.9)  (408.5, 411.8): -0.11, 4.79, 4.33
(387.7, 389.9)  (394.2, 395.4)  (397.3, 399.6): -0.13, 4.48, 4.73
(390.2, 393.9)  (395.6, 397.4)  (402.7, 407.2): 0.23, 4.96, 5.17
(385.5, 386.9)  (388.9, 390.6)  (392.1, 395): 0.17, 5.52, 4.94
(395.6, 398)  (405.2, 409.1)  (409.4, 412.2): -0.16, 4.19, 4.26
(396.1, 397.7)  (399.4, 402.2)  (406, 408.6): -0.21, 3.98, 4.94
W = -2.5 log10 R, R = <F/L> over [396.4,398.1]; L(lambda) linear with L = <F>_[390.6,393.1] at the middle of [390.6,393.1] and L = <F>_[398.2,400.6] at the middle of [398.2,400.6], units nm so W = 0.21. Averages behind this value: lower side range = 5.11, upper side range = 4.91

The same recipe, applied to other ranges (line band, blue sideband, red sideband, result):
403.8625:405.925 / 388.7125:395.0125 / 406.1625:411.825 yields -0.12 mag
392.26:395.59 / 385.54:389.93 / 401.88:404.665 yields 0.04 mag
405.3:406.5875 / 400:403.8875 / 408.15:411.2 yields -0.04 mag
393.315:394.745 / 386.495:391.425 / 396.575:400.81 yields -0.02 mag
